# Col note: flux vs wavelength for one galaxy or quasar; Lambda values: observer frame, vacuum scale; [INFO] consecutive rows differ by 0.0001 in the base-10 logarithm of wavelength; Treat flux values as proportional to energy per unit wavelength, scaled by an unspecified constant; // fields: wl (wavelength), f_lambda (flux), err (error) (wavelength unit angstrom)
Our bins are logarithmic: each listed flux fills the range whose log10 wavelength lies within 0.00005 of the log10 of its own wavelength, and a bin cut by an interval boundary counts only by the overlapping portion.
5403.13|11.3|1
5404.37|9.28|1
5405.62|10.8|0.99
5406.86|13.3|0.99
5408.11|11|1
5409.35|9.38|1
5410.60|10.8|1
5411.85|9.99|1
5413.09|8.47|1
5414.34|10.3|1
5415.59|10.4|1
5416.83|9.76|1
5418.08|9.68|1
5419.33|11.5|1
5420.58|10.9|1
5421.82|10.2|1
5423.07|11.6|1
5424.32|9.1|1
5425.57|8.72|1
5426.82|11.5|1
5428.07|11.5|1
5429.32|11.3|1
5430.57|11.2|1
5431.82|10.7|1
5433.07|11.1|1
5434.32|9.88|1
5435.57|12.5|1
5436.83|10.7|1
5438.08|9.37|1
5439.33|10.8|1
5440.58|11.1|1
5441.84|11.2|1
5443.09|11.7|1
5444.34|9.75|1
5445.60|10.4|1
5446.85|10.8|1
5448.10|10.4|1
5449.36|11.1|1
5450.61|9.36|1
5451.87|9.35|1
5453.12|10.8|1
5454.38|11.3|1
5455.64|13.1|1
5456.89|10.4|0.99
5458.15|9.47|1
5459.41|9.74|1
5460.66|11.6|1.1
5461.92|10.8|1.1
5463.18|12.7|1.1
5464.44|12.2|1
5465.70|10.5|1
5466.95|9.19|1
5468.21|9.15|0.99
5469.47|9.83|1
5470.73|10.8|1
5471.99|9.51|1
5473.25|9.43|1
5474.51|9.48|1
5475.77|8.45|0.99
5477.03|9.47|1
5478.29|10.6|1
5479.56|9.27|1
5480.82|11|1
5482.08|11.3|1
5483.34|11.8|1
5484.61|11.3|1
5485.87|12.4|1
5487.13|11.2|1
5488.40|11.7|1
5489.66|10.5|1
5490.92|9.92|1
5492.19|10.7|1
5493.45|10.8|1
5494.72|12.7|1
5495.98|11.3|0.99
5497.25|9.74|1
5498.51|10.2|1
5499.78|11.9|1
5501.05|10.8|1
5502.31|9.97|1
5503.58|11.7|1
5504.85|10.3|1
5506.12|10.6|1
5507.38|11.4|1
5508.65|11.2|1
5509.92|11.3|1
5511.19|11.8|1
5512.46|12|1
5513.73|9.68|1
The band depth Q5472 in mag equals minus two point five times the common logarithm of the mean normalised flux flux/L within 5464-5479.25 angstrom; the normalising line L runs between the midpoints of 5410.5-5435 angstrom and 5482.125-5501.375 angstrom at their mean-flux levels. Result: 0.11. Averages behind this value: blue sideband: 10.4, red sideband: 11.1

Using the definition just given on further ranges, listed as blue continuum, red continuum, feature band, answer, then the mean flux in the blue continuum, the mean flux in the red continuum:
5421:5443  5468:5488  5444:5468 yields -0.013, 10.8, 10.3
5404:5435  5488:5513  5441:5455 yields 0.012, 10.5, 11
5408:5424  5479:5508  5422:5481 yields 0.009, 10.3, 11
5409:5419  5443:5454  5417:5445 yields -0.060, 9.9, 10.4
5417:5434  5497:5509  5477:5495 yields -0.022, 10.7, 10.8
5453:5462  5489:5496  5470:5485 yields 0.079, 10.9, 11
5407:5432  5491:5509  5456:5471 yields 0.013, 10.4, 10.9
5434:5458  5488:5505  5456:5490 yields 0.028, 10.7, 10.9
